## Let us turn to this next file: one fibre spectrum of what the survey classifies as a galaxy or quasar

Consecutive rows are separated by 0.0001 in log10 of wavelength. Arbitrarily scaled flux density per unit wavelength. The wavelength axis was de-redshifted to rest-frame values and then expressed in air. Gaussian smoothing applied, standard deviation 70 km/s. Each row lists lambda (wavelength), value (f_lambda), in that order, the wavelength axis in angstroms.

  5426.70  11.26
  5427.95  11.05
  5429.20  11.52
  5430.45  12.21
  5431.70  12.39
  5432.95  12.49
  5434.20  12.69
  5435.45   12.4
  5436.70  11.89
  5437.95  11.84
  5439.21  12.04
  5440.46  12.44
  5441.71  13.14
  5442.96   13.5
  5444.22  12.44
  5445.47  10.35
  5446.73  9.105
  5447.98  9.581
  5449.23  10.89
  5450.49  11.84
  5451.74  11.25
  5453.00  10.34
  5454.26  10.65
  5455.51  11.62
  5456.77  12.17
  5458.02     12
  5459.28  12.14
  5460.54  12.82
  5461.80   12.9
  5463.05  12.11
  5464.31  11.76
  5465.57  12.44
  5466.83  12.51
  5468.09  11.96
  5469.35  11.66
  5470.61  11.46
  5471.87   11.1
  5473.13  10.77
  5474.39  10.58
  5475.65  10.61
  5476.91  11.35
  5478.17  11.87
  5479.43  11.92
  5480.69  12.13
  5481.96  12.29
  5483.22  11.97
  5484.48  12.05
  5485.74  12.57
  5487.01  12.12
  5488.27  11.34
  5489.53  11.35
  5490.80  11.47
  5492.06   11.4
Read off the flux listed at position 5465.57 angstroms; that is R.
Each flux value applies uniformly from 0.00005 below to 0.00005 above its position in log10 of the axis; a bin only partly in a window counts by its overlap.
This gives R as 12.44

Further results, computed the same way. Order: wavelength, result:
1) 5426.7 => 11.26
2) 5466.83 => 12.51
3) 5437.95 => 11.84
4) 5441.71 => 13.14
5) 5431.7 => 12.39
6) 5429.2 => 11.52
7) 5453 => 10.34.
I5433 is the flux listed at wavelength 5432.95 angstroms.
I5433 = 12.49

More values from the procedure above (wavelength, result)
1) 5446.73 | 9.105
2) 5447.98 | 9.581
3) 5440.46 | 12.44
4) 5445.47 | 10.35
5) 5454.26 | 10.65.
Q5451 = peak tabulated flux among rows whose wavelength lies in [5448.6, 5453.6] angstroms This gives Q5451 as 11.84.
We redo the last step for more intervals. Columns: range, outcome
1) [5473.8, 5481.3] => 12.13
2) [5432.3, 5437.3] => 12.69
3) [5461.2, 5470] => 12.9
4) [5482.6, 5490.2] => 12.57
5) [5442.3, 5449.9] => 13.5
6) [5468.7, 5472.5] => 11.66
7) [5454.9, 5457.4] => 12.17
